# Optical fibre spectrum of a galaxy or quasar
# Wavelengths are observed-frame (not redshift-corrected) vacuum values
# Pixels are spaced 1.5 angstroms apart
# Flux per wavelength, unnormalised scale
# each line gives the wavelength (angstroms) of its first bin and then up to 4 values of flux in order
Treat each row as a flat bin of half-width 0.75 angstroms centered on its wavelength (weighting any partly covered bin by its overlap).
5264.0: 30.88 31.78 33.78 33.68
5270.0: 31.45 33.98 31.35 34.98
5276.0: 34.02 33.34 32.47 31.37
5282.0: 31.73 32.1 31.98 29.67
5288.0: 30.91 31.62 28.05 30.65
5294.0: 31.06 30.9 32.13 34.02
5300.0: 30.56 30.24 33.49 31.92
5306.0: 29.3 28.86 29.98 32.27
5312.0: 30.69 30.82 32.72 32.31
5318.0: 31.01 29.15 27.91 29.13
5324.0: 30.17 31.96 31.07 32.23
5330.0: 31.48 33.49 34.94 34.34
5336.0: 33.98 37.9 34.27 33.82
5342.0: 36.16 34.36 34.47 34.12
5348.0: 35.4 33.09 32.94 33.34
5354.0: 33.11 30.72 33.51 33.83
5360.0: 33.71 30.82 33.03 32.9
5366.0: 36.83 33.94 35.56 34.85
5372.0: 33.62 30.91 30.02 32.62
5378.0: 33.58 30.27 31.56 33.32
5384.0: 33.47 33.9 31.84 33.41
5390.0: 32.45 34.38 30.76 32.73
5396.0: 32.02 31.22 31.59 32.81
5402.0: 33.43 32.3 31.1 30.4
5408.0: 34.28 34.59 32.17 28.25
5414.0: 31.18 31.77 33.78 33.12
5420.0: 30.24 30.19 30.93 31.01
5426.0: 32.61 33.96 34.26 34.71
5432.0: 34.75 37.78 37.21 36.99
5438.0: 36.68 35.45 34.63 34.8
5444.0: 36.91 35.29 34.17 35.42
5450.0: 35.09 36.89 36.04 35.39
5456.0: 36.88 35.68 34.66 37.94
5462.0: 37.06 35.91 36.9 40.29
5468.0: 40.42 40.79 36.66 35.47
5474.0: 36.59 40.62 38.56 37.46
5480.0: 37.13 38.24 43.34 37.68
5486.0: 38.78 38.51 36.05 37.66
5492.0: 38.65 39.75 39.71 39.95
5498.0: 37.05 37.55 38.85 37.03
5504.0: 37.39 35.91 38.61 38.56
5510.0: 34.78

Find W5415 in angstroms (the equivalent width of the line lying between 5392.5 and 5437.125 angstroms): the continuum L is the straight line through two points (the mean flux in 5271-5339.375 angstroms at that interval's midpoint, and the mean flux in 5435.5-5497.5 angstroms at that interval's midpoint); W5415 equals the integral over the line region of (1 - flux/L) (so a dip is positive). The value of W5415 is 3.6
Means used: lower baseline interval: 31.8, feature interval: 32.7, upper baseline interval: 37.3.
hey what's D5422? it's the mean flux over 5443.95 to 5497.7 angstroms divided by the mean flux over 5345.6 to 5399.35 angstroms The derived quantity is 1.14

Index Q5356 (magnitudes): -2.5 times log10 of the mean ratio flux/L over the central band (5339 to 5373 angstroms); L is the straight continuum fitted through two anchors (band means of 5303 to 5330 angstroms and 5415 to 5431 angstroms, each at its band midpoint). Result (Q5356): -0.081 mag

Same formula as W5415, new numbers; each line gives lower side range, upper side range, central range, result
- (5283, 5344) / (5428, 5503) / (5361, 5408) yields 2.2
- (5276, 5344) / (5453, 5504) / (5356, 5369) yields 0.0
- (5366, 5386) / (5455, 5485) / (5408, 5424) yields 1.5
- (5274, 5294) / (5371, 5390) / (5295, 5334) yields 0.8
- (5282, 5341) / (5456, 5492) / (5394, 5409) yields 1.2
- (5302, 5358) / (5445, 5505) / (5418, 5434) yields 1.3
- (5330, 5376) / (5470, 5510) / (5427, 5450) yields 0.6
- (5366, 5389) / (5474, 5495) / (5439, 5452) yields 0.4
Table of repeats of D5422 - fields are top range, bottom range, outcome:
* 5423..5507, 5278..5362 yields 1.15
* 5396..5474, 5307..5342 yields 1.08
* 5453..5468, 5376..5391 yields 1.13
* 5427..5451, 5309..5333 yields 1.14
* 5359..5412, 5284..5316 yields 1.05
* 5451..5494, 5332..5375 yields 1.12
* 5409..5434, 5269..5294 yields 1.02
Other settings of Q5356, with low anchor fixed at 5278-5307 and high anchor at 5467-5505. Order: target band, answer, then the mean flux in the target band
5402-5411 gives 0.09 mag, 32.6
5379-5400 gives 0.08 mag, 32.4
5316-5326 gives 0.08 mag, 30.1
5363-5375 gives 0.01 mag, 33.8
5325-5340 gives -0.03 mag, 33.6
